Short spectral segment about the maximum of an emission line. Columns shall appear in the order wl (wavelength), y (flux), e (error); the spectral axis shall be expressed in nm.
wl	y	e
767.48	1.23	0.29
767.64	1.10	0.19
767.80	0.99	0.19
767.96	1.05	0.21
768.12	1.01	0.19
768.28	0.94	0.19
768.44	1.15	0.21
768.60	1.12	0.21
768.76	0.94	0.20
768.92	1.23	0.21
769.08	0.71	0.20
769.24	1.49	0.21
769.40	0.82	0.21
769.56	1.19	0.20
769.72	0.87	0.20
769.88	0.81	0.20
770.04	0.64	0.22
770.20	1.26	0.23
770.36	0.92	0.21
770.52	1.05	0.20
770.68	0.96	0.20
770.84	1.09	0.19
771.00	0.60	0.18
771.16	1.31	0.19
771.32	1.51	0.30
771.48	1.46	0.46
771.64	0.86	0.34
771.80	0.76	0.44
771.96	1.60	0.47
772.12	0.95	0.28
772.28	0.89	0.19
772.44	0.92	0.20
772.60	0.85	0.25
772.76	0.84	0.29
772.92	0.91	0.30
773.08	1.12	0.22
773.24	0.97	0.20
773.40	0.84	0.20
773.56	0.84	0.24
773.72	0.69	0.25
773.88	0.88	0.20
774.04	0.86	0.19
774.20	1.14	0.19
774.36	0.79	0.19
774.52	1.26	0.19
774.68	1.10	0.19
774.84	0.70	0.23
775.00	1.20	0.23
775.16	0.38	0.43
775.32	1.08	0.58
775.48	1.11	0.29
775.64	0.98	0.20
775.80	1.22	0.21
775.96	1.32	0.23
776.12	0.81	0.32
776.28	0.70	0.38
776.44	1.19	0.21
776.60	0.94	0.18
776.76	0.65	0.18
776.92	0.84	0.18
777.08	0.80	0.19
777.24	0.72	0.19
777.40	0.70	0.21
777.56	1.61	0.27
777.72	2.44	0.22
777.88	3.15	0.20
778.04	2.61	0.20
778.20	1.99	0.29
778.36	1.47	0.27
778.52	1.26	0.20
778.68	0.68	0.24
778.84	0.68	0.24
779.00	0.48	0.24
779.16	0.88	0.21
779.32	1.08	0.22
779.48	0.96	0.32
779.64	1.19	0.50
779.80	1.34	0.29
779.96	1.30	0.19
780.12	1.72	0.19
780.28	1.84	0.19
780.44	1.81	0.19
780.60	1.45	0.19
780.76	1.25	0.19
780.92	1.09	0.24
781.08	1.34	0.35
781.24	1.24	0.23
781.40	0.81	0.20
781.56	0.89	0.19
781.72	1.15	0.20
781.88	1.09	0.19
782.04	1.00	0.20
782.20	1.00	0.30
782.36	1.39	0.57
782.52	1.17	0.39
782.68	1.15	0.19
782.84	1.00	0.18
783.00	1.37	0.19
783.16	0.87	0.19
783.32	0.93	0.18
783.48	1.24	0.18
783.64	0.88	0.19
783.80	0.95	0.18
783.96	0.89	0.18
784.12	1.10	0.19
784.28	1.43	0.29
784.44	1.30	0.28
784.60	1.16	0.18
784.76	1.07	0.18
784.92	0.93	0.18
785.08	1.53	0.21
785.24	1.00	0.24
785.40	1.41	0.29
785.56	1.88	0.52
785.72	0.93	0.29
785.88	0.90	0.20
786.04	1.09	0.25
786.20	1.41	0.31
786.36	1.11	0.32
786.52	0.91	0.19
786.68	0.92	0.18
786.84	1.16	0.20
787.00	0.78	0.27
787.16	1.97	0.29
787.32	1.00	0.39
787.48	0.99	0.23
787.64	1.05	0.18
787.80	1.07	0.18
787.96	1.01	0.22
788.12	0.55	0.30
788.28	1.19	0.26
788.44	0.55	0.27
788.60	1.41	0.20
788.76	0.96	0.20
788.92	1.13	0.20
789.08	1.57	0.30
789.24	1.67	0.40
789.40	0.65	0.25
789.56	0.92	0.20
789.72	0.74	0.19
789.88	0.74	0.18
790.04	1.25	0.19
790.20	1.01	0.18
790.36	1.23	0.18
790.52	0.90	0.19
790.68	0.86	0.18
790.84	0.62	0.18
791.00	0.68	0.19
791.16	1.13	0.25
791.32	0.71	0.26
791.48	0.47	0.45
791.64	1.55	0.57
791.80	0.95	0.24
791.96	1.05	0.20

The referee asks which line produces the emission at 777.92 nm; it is H-alpha 6563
